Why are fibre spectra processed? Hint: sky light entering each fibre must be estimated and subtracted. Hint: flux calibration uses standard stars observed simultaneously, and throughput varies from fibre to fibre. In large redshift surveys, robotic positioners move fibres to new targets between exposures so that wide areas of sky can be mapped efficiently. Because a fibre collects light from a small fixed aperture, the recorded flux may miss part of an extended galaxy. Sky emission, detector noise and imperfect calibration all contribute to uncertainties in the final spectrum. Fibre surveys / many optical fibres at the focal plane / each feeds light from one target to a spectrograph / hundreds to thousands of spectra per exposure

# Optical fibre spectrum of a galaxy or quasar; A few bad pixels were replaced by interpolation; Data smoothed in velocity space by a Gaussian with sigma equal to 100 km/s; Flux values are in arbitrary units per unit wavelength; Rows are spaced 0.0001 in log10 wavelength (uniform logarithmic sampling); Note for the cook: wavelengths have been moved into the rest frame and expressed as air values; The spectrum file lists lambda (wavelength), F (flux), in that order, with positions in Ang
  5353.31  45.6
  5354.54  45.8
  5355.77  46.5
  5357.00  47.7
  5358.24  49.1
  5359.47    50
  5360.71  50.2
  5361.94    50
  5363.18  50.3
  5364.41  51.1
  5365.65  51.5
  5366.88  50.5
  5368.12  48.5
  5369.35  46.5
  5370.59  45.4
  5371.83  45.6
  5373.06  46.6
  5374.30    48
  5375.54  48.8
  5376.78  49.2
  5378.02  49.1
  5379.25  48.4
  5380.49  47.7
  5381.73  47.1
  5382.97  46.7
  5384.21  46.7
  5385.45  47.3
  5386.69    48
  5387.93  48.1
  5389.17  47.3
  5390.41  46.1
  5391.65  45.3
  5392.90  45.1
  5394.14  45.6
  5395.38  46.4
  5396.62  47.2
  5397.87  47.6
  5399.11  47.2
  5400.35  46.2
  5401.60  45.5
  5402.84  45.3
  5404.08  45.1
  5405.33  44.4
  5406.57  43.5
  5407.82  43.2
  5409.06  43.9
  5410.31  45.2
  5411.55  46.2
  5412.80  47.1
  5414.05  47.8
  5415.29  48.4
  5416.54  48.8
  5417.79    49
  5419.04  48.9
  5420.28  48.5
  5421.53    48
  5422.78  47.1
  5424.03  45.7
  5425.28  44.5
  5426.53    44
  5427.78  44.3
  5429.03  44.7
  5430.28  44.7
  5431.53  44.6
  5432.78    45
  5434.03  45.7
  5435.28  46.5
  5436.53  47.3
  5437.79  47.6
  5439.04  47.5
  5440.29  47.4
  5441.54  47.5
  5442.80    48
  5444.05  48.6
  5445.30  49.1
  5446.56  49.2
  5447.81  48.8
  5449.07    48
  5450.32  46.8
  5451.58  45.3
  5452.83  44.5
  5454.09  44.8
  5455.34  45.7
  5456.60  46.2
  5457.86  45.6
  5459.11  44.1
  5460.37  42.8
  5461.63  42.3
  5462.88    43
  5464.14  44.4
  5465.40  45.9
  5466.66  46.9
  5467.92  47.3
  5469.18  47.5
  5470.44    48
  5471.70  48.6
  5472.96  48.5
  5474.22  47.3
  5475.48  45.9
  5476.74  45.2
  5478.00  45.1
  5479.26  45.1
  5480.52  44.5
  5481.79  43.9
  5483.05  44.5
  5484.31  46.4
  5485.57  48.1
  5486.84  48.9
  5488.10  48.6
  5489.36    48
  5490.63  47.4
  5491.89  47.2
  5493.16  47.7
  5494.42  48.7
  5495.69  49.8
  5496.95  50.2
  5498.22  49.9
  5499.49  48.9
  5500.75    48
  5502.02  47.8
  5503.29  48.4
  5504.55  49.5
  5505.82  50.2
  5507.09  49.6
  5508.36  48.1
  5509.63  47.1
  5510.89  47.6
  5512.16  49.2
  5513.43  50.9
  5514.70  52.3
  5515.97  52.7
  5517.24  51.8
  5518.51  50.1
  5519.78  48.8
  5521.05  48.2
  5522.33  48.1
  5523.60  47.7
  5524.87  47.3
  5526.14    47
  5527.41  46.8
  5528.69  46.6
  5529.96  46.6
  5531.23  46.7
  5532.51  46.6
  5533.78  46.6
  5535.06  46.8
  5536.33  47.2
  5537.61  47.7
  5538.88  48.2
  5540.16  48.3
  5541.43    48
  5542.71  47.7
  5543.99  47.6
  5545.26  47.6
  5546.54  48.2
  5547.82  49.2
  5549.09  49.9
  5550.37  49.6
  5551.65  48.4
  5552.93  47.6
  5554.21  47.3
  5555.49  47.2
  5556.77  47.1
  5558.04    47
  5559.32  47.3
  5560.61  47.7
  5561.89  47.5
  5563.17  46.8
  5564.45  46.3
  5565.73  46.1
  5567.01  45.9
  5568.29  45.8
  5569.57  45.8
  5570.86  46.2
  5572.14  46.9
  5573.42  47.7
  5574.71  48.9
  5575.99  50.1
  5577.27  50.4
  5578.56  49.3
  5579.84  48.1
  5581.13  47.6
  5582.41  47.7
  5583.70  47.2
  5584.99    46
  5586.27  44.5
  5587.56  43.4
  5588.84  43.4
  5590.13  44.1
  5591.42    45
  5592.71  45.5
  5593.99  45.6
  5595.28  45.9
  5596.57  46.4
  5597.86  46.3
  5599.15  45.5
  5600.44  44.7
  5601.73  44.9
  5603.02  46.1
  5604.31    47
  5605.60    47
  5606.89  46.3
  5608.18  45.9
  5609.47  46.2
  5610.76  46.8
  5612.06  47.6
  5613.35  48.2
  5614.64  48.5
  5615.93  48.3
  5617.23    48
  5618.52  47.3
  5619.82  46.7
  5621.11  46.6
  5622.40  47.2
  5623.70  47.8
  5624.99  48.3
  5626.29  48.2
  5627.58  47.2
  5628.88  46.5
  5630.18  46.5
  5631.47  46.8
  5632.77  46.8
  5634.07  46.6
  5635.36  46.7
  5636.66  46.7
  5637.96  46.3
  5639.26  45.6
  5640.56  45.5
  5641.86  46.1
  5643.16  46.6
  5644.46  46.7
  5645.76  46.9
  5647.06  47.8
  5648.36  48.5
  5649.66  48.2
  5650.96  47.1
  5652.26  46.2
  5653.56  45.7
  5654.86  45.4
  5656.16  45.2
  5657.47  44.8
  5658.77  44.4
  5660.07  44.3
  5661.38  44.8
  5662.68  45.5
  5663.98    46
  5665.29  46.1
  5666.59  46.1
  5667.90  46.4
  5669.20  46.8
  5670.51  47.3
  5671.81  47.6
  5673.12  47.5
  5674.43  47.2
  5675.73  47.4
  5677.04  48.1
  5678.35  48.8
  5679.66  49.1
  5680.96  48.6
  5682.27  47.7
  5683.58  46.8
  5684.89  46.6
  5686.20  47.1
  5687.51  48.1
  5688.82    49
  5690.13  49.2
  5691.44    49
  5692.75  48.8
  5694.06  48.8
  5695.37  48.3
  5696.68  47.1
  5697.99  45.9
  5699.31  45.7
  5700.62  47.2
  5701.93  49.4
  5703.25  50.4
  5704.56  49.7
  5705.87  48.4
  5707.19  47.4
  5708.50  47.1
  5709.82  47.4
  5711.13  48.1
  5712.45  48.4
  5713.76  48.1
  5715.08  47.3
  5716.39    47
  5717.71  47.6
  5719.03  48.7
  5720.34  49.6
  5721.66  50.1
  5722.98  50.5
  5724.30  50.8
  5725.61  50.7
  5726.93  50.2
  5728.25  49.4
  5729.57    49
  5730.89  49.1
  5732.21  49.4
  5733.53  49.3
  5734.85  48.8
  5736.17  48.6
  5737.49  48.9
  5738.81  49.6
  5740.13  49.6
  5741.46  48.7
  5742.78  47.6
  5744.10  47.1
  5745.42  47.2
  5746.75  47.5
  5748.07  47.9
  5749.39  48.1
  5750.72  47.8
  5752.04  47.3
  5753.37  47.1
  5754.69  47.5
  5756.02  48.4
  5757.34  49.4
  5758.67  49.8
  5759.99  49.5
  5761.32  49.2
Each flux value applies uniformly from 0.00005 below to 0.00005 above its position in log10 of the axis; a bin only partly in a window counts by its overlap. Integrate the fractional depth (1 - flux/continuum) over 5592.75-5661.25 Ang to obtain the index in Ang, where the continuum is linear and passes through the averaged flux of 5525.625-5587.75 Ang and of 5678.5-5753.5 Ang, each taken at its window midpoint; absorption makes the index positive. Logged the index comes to 1.8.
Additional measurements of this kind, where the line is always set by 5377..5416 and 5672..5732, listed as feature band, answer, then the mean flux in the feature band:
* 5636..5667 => 1.3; 46.1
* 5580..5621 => 1.2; 46.3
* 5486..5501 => -0.5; 48.6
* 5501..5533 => -1.0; 48.6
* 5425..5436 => 0.4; 44.9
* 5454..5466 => 0.6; 44.5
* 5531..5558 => -0.2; 47.8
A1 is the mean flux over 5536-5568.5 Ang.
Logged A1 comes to 47.6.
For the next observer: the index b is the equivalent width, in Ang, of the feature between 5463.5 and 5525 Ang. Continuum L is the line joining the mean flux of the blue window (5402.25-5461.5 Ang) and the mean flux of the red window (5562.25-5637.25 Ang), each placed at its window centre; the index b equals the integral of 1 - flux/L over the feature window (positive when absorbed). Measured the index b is -2.1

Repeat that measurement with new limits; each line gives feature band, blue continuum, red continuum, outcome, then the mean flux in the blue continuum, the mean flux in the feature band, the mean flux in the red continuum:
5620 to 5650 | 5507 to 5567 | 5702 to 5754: 0.86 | 48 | 46.9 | 48.6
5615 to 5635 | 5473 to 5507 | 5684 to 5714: 0.25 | 47.6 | 47.3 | 48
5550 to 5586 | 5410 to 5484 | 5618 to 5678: -0.72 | 46.3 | 47.4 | 46.6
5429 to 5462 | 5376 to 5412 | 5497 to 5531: 0.79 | 46.4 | 46.3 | 48.8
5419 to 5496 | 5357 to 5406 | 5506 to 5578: 2.11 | 47.5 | 46.4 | 48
